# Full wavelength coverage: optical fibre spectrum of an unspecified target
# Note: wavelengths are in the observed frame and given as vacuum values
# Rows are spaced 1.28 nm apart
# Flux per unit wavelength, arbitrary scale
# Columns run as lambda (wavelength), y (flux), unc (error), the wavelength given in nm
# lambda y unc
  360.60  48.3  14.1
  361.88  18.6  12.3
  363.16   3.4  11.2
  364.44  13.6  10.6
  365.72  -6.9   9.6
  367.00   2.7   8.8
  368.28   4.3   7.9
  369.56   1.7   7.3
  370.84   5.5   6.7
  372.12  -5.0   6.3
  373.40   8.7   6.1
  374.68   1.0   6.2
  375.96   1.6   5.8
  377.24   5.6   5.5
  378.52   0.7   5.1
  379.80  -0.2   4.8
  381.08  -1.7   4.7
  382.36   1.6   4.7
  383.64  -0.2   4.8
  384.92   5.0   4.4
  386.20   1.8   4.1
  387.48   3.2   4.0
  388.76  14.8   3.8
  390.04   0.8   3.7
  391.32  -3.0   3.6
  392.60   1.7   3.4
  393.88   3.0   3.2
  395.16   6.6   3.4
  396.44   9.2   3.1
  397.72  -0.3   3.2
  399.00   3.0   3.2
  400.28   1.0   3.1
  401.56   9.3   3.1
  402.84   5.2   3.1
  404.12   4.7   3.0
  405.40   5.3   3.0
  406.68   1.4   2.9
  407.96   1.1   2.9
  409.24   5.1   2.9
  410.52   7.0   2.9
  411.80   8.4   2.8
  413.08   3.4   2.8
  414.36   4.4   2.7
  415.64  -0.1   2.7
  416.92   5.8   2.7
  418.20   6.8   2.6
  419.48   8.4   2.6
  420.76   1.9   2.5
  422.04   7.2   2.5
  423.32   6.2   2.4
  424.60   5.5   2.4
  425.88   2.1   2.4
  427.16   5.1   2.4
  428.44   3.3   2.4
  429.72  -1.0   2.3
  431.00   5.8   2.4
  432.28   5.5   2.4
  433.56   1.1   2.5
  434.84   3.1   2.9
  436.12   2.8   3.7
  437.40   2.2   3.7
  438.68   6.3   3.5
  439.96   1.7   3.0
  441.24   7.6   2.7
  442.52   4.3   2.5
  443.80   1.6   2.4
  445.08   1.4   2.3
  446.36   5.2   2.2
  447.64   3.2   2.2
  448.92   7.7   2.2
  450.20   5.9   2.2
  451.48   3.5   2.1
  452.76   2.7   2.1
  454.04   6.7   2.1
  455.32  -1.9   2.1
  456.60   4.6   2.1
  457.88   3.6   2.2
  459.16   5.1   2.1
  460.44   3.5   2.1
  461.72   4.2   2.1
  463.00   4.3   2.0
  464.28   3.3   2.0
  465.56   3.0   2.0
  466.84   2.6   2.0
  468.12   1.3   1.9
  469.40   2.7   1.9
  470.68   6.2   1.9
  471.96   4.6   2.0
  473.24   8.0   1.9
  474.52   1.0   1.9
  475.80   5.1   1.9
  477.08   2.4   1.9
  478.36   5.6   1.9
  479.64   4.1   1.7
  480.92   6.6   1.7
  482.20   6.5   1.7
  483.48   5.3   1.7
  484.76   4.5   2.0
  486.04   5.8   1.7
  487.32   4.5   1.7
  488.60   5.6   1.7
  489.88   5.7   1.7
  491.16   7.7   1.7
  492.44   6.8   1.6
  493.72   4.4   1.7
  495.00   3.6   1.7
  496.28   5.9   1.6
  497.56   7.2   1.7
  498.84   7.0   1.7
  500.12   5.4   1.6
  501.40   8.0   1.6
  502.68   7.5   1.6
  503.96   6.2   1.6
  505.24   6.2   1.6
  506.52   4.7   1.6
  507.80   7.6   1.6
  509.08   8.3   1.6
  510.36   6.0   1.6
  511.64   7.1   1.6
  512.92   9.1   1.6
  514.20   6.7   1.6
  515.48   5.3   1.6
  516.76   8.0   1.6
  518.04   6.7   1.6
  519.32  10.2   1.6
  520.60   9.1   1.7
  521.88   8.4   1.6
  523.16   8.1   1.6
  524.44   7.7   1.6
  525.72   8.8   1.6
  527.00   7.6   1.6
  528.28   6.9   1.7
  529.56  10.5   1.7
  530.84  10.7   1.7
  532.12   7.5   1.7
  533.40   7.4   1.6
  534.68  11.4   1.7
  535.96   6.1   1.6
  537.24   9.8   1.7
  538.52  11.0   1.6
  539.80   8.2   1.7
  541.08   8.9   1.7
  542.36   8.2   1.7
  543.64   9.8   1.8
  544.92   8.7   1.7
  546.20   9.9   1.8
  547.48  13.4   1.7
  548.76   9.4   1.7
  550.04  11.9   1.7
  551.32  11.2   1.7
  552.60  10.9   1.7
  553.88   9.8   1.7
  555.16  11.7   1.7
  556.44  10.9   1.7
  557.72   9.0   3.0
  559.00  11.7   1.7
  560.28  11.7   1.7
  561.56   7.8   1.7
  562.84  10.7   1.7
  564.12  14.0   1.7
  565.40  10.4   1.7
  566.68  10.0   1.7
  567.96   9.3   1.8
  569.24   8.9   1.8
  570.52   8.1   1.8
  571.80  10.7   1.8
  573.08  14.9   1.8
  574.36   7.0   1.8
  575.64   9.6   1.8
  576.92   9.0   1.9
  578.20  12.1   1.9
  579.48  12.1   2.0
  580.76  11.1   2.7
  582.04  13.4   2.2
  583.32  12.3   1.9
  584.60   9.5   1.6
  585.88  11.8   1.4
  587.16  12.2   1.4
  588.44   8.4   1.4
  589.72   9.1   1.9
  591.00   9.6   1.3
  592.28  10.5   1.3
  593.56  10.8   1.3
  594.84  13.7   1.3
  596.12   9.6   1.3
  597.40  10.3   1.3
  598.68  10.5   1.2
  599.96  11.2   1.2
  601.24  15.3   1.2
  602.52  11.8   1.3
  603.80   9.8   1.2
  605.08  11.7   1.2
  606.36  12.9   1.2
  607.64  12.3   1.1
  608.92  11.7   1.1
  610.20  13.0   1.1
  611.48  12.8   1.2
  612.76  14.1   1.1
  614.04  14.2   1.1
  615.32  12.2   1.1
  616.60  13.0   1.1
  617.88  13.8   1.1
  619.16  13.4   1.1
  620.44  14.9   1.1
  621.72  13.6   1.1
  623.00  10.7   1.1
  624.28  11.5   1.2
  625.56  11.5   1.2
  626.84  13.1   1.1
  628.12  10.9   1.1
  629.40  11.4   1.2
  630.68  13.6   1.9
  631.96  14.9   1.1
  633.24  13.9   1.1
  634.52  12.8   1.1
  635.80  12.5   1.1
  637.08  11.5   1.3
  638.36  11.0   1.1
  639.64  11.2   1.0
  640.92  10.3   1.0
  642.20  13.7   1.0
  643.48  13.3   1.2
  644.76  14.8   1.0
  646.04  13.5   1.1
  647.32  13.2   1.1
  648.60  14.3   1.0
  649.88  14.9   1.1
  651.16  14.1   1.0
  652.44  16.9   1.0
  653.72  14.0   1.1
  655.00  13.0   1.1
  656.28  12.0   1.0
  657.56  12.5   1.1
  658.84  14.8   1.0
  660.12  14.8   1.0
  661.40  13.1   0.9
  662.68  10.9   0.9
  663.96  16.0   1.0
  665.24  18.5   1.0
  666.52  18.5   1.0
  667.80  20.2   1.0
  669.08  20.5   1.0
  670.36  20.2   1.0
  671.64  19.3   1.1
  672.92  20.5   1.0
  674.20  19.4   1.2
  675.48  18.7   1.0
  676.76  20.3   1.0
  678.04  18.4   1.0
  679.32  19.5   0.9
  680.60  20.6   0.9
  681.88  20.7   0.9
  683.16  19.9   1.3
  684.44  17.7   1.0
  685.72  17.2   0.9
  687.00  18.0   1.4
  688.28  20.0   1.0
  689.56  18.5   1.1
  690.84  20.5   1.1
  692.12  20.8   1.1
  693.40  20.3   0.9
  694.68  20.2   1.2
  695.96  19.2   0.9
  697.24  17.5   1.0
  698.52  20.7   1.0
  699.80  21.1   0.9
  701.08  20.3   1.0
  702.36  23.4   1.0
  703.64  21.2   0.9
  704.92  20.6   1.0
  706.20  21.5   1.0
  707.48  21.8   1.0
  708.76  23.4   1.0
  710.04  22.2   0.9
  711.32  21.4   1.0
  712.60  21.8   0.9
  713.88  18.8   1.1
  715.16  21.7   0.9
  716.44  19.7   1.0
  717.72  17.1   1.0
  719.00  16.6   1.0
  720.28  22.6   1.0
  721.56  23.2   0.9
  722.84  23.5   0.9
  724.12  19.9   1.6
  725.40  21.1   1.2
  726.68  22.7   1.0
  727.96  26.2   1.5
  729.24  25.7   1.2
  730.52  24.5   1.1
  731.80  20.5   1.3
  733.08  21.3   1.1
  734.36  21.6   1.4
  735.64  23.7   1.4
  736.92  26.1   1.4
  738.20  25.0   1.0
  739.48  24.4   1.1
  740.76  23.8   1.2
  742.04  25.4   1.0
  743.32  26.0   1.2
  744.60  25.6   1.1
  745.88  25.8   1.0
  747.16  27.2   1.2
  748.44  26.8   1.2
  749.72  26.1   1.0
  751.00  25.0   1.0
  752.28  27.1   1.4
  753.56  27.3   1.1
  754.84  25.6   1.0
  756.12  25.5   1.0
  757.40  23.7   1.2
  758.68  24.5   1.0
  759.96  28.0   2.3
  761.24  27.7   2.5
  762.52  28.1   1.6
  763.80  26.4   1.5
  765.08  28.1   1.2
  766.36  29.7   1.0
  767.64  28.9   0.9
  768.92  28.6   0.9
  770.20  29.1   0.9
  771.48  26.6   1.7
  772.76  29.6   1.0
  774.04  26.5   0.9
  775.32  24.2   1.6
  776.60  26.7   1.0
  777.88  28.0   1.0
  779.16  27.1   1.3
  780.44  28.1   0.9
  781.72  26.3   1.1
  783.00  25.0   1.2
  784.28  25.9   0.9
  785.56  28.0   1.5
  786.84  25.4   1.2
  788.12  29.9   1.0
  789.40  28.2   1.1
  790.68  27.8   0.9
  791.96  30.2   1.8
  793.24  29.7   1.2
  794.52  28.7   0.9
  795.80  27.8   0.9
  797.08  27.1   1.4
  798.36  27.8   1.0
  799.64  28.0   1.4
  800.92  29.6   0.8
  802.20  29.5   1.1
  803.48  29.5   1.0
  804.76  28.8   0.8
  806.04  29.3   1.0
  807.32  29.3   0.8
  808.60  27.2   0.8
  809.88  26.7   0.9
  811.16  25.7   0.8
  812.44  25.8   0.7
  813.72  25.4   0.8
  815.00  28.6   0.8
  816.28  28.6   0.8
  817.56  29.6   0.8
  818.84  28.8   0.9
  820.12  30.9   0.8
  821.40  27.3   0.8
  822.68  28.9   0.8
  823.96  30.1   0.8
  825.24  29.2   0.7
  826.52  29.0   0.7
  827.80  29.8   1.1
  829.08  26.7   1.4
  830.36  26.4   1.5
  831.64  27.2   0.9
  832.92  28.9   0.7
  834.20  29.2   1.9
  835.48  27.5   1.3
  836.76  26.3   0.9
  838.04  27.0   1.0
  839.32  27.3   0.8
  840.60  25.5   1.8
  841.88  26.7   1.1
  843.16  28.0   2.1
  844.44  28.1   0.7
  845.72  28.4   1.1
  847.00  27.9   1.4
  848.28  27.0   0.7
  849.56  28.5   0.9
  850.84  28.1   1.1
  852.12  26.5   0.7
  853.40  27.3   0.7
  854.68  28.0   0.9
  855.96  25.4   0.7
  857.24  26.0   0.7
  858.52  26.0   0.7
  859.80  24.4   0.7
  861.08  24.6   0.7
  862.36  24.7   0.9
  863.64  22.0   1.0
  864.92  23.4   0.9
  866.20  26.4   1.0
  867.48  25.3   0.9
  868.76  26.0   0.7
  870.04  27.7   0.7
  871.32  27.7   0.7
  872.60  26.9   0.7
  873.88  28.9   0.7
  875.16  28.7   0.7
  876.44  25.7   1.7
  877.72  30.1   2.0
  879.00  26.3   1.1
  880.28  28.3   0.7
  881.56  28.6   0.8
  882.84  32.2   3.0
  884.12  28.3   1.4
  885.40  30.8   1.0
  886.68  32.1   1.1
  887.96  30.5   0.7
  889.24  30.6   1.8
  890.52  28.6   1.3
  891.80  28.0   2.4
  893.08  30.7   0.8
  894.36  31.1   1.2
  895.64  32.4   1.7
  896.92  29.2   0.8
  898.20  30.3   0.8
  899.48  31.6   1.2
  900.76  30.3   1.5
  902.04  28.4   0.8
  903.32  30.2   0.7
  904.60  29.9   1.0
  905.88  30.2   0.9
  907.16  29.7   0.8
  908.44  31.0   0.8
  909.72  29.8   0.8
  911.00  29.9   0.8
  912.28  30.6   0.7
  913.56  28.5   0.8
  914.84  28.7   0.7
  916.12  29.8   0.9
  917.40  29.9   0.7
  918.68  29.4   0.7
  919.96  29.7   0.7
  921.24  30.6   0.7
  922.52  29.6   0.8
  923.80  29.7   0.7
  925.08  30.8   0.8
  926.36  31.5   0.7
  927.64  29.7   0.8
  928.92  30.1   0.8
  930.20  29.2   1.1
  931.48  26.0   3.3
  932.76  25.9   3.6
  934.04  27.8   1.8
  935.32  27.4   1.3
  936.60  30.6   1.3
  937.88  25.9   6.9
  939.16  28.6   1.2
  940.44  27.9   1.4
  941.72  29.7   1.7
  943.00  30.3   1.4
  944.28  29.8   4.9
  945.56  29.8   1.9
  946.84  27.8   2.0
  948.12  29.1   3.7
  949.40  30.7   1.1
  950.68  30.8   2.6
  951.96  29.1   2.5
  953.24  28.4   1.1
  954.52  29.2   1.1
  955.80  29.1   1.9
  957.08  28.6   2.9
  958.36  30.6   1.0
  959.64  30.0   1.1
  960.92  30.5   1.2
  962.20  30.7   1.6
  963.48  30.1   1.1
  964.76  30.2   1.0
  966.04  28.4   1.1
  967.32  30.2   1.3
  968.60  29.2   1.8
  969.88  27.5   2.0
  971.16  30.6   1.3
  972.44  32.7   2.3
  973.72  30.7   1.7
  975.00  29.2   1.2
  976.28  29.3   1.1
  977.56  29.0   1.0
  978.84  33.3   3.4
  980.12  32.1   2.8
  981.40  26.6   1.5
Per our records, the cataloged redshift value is 0.67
